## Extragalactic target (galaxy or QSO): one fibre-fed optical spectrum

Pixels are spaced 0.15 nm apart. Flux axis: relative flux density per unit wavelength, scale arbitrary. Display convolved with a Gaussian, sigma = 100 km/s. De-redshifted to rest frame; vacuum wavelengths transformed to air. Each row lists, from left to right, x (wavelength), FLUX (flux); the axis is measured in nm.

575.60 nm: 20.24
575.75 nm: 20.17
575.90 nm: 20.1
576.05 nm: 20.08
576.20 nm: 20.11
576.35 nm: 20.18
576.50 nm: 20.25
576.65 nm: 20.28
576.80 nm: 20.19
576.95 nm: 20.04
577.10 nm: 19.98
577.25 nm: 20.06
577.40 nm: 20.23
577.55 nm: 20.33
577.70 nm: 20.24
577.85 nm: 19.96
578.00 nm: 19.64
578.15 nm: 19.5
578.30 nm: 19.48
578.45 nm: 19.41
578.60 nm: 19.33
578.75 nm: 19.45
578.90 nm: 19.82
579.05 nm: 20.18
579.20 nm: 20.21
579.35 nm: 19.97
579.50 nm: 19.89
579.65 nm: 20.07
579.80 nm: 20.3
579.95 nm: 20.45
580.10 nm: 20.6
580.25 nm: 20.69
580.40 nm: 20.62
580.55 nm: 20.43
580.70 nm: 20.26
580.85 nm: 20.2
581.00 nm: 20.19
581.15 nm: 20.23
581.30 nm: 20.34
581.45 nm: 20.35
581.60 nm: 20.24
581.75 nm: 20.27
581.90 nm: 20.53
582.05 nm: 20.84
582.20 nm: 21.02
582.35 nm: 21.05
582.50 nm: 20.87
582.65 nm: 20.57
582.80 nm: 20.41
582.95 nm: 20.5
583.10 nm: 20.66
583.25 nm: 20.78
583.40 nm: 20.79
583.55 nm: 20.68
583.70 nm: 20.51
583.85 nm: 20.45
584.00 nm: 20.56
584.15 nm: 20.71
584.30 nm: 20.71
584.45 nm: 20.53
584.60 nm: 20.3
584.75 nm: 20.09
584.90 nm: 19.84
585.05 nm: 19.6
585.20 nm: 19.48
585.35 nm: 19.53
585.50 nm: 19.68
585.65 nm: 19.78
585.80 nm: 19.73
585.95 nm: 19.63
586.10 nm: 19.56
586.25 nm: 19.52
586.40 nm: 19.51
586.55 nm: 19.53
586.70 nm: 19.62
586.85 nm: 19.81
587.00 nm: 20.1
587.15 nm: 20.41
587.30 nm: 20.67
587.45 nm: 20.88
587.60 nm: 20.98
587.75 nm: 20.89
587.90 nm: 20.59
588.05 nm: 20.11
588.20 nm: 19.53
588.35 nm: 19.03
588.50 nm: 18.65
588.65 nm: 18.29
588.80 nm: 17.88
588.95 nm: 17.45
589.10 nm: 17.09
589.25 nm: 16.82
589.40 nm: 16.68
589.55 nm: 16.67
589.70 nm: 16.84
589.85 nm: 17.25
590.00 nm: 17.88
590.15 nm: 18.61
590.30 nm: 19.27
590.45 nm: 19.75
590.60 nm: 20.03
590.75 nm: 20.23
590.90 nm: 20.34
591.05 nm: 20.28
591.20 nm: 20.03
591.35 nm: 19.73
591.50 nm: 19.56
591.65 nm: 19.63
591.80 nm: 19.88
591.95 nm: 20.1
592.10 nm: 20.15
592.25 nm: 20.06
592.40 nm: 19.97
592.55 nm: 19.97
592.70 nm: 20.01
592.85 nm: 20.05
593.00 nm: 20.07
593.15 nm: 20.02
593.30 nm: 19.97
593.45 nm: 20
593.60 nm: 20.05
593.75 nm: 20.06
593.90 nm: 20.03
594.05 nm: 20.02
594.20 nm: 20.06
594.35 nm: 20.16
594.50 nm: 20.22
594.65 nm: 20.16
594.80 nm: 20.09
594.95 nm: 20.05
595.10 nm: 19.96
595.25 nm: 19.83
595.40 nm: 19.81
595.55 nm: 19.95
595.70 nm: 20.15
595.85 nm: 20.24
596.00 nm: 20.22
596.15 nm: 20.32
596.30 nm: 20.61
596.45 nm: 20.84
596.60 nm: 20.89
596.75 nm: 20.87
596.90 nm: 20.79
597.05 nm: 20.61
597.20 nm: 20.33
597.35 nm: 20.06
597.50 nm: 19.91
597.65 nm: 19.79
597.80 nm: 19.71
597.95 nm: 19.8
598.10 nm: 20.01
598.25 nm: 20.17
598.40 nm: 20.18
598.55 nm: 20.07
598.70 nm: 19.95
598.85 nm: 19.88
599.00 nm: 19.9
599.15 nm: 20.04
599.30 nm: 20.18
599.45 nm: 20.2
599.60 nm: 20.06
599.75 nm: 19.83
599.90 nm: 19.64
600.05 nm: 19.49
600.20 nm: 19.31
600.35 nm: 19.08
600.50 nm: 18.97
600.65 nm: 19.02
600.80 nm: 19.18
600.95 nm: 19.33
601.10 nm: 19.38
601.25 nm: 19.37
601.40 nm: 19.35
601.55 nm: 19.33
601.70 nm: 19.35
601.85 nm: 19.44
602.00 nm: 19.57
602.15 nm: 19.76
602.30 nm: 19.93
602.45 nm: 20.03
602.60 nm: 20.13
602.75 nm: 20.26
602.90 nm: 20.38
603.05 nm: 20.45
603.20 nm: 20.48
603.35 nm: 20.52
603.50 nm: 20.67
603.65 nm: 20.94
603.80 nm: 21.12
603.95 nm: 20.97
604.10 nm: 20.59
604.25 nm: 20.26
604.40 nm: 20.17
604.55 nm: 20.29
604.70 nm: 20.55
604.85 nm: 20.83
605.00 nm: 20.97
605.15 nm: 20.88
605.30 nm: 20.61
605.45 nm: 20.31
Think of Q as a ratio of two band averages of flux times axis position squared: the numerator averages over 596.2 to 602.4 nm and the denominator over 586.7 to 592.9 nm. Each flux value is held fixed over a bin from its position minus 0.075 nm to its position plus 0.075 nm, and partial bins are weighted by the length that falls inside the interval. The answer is 1.06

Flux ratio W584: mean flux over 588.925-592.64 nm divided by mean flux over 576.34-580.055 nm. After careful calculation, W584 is 0.95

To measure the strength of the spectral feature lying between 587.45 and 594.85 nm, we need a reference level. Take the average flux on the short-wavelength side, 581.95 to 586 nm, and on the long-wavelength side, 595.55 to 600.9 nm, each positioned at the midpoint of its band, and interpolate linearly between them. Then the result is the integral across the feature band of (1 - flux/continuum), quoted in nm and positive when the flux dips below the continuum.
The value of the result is 0.28 nm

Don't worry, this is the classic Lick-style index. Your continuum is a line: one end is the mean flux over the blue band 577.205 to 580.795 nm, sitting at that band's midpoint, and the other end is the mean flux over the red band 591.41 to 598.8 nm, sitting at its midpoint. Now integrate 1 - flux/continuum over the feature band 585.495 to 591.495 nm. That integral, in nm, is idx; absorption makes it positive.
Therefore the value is 0.25 nm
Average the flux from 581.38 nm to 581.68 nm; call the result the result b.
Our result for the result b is 20.3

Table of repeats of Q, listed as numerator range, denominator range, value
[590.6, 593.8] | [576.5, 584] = 1.03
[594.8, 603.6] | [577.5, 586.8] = 1.05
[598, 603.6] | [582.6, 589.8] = 1.06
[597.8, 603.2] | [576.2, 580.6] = 1.06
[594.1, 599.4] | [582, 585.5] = 1.03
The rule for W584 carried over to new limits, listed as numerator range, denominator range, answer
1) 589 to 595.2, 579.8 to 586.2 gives 0.96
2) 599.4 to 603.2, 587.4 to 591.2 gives 1.04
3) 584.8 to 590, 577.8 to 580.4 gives 0.96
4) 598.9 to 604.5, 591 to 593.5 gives 1.00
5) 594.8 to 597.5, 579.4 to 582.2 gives 1.00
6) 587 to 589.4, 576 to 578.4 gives 0.96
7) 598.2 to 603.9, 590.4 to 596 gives 0.99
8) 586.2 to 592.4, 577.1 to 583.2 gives 0.95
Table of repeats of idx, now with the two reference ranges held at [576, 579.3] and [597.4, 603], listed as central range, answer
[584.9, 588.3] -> -0.01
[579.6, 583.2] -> -0.10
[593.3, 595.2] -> -0.03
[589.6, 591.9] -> 0.06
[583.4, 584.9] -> -0.05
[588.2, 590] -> 0.20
